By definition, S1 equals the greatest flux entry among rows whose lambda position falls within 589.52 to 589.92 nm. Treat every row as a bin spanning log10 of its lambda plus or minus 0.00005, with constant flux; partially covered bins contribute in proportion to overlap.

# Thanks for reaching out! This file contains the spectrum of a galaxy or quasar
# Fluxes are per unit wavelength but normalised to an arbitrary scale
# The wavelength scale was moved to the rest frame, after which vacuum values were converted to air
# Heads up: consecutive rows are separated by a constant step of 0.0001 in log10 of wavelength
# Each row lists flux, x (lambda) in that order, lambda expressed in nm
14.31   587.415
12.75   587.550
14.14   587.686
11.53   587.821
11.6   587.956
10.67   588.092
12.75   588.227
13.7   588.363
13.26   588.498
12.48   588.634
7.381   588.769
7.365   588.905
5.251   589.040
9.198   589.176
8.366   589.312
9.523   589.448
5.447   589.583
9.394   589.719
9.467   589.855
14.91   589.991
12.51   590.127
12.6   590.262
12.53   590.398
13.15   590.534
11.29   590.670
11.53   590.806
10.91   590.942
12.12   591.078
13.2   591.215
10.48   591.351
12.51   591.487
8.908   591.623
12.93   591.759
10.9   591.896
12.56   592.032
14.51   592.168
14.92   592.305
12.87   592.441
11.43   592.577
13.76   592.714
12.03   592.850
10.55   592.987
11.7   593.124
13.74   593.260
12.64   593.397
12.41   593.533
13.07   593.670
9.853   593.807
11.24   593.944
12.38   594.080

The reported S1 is 9.467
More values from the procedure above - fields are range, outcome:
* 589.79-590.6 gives 14.91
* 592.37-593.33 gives 13.76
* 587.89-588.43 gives 13.7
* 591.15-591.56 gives 13.2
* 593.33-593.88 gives 13.07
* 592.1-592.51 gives 14.92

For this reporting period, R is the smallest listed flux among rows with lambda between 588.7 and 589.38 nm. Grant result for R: 5.251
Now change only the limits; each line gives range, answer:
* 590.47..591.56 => 10.48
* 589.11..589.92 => 5.447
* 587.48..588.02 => 11.53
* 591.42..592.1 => 8.908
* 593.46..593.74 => 12.41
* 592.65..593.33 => 10.55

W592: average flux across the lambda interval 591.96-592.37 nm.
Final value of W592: 14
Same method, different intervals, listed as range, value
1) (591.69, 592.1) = 12.1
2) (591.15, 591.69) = 11.3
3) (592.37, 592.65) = 12.2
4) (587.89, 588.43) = 12.2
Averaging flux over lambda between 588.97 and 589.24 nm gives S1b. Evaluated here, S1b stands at 7.21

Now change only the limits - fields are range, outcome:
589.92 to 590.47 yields 13.1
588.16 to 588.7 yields 13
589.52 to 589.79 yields 7.47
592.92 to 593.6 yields 12.2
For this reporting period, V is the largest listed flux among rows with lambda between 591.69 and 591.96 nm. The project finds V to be 12.93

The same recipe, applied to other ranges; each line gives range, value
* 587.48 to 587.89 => 14.14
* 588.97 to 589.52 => 9.523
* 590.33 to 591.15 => 13.15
